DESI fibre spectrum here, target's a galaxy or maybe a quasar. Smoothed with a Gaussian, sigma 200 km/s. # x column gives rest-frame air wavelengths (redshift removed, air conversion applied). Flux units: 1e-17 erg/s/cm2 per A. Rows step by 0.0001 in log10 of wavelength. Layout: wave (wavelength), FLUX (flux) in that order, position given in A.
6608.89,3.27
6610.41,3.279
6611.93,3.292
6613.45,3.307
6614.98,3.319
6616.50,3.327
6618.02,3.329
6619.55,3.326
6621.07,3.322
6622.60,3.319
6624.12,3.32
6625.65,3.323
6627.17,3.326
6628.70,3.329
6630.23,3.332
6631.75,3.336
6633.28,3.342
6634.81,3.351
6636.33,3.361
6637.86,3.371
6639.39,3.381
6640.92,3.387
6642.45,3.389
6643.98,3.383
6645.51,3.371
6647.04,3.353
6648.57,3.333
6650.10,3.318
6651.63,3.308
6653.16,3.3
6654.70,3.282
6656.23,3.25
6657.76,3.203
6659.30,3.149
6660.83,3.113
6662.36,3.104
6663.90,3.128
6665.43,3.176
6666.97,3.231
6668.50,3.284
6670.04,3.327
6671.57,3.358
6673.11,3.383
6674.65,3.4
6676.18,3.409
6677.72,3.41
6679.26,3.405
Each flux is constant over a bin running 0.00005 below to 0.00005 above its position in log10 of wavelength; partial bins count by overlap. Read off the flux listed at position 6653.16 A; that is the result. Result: 3.3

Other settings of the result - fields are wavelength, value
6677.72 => 3.41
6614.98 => 3.319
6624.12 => 3.32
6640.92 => 3.387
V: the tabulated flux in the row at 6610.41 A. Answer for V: 3.279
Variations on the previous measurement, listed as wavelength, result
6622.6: 3.319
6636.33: 3.361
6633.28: 3.342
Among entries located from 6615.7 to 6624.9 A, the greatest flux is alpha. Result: 3.329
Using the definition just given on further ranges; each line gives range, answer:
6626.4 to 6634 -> 3.342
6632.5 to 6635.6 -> 3.351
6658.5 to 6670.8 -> 3.327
